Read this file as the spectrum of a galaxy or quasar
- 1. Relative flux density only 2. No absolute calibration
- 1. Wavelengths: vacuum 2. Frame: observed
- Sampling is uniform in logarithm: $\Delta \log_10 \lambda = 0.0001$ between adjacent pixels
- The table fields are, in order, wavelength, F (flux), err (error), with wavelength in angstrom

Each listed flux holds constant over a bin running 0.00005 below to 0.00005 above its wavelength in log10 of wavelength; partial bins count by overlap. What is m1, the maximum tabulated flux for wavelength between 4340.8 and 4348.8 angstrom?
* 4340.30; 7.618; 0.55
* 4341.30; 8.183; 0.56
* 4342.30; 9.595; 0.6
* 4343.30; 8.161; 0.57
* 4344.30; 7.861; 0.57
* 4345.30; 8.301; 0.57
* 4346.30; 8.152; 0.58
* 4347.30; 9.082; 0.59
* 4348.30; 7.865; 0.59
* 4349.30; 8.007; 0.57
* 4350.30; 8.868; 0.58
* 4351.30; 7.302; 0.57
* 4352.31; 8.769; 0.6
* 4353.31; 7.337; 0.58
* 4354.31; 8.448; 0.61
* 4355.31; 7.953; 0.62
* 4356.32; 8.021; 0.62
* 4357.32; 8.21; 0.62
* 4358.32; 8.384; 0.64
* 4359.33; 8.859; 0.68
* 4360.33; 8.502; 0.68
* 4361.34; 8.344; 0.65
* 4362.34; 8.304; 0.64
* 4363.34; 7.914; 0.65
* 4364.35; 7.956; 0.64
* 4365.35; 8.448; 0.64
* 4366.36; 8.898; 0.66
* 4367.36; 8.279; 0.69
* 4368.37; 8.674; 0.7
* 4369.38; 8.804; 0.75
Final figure 9.595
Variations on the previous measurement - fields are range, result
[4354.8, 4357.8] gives 8.21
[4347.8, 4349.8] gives 8.007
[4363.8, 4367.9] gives 8.898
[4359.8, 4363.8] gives 8.502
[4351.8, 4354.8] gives 8.769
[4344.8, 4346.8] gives 8.301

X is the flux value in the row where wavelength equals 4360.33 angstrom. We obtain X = 8.502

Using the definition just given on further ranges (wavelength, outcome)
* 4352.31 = 8.769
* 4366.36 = 8.898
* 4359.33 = 8.859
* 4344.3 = 7.861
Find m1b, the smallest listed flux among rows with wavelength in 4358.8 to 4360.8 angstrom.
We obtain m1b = 8.502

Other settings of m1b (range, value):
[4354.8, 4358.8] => 7.953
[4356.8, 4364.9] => 7.914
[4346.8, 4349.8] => 7.865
